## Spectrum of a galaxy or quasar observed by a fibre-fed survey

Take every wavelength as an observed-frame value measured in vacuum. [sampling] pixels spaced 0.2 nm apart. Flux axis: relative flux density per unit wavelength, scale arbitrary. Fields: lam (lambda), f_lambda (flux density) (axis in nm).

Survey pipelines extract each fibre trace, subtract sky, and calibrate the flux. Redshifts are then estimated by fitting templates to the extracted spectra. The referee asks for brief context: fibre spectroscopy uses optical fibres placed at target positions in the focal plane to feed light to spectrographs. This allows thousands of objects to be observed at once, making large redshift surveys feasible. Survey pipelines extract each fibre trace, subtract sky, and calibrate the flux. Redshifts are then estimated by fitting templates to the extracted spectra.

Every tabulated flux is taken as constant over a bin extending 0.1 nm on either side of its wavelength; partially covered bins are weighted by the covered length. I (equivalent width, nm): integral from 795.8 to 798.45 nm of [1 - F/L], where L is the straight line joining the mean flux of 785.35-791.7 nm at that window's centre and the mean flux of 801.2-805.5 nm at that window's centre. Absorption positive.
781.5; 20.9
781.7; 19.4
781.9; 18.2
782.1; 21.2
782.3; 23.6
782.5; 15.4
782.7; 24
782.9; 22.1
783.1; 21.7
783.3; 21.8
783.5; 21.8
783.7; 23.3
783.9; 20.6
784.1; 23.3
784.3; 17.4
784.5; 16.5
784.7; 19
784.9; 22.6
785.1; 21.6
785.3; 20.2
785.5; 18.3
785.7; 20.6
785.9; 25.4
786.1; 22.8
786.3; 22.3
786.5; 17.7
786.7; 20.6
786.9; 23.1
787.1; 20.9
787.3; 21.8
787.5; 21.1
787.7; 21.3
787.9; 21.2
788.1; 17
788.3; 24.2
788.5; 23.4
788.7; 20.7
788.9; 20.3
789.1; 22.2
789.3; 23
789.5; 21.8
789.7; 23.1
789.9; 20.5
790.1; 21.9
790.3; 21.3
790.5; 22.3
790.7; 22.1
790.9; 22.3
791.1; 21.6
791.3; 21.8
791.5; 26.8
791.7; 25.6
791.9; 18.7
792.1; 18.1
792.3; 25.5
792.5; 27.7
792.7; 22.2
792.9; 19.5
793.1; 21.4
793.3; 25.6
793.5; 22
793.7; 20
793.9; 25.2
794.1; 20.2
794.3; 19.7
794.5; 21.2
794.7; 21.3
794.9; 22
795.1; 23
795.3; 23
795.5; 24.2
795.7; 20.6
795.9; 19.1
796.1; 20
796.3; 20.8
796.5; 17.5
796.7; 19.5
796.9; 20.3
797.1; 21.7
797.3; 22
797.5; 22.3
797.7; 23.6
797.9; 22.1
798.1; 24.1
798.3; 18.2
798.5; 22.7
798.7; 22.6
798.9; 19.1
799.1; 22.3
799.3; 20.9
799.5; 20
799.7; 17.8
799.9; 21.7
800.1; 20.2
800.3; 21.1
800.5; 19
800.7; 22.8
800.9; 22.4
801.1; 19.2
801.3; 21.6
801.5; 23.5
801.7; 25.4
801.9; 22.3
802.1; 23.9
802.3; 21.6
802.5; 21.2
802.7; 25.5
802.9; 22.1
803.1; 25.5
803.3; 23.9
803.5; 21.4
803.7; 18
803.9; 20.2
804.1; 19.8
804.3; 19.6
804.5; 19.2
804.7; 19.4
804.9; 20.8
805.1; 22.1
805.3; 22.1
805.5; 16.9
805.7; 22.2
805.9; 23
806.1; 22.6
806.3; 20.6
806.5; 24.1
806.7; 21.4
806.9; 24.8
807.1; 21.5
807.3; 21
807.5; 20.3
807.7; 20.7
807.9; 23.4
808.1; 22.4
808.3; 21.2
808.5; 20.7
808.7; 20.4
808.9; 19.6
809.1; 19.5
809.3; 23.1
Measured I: 0.10 nm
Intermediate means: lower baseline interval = 21.8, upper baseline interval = 21.7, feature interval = 20.9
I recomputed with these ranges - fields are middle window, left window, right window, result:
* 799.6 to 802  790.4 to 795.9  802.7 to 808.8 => 0.04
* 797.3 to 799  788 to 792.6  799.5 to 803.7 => 0.02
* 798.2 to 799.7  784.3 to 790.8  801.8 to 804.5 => 0.07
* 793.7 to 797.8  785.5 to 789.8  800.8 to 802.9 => 0.16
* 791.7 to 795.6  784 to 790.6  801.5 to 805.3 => -0.14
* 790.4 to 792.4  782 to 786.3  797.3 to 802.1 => -0.11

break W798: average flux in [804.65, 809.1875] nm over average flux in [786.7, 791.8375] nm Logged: 0.97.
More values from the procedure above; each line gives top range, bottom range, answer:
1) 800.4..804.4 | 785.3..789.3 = 1.03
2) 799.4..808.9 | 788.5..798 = 0.98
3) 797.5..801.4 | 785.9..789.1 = 0.99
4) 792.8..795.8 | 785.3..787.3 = 1.03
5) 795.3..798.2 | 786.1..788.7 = 1.00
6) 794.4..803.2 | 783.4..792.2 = 1.01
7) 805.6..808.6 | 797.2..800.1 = 1.03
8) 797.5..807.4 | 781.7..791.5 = 1.01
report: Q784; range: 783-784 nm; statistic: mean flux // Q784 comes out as 21.8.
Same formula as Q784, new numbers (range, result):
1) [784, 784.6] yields 19.1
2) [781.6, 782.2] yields 19.6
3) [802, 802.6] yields 22.2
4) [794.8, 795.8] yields 22.6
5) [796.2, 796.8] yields 19.3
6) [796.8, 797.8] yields 22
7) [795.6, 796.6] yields 19.6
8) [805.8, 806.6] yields 22.6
